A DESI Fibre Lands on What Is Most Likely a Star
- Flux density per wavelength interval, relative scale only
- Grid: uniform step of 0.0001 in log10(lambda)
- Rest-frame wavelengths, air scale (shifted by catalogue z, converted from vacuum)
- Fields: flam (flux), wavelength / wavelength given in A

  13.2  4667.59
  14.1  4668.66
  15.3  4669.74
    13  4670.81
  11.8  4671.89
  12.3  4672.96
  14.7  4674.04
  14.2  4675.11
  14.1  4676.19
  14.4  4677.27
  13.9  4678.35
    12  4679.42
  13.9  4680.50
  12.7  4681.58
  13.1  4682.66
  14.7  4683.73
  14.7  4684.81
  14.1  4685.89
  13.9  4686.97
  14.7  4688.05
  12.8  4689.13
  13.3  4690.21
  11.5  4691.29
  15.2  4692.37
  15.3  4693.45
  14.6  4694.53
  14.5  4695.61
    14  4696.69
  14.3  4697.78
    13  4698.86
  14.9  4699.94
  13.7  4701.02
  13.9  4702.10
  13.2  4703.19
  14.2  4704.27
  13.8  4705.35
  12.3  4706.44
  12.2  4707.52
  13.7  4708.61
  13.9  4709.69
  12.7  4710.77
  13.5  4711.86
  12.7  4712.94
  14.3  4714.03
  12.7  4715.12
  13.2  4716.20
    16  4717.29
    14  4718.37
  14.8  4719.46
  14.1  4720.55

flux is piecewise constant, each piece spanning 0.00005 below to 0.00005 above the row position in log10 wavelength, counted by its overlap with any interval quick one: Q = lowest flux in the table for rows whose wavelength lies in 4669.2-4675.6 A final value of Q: 11.8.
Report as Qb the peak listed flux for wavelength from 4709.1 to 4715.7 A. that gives 14.3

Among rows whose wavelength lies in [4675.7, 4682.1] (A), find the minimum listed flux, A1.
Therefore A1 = 12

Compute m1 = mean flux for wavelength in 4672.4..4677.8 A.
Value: 13.9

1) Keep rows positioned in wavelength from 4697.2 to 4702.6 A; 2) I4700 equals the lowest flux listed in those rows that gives 13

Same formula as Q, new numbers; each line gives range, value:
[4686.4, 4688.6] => 13.9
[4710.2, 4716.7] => 12.7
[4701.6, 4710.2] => 12.2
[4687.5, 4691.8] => 11.5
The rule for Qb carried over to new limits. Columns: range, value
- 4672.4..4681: 14.7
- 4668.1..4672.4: 15.3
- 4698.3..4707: 14.9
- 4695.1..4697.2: 14.5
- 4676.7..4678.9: 14.4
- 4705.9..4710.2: 13.9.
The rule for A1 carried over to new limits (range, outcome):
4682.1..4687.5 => 13.1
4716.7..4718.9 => 14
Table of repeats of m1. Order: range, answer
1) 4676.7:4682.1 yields 13.4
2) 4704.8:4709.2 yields 13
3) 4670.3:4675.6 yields 13.2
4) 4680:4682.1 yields 13.3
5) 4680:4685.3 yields 13.8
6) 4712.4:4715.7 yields 13.2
